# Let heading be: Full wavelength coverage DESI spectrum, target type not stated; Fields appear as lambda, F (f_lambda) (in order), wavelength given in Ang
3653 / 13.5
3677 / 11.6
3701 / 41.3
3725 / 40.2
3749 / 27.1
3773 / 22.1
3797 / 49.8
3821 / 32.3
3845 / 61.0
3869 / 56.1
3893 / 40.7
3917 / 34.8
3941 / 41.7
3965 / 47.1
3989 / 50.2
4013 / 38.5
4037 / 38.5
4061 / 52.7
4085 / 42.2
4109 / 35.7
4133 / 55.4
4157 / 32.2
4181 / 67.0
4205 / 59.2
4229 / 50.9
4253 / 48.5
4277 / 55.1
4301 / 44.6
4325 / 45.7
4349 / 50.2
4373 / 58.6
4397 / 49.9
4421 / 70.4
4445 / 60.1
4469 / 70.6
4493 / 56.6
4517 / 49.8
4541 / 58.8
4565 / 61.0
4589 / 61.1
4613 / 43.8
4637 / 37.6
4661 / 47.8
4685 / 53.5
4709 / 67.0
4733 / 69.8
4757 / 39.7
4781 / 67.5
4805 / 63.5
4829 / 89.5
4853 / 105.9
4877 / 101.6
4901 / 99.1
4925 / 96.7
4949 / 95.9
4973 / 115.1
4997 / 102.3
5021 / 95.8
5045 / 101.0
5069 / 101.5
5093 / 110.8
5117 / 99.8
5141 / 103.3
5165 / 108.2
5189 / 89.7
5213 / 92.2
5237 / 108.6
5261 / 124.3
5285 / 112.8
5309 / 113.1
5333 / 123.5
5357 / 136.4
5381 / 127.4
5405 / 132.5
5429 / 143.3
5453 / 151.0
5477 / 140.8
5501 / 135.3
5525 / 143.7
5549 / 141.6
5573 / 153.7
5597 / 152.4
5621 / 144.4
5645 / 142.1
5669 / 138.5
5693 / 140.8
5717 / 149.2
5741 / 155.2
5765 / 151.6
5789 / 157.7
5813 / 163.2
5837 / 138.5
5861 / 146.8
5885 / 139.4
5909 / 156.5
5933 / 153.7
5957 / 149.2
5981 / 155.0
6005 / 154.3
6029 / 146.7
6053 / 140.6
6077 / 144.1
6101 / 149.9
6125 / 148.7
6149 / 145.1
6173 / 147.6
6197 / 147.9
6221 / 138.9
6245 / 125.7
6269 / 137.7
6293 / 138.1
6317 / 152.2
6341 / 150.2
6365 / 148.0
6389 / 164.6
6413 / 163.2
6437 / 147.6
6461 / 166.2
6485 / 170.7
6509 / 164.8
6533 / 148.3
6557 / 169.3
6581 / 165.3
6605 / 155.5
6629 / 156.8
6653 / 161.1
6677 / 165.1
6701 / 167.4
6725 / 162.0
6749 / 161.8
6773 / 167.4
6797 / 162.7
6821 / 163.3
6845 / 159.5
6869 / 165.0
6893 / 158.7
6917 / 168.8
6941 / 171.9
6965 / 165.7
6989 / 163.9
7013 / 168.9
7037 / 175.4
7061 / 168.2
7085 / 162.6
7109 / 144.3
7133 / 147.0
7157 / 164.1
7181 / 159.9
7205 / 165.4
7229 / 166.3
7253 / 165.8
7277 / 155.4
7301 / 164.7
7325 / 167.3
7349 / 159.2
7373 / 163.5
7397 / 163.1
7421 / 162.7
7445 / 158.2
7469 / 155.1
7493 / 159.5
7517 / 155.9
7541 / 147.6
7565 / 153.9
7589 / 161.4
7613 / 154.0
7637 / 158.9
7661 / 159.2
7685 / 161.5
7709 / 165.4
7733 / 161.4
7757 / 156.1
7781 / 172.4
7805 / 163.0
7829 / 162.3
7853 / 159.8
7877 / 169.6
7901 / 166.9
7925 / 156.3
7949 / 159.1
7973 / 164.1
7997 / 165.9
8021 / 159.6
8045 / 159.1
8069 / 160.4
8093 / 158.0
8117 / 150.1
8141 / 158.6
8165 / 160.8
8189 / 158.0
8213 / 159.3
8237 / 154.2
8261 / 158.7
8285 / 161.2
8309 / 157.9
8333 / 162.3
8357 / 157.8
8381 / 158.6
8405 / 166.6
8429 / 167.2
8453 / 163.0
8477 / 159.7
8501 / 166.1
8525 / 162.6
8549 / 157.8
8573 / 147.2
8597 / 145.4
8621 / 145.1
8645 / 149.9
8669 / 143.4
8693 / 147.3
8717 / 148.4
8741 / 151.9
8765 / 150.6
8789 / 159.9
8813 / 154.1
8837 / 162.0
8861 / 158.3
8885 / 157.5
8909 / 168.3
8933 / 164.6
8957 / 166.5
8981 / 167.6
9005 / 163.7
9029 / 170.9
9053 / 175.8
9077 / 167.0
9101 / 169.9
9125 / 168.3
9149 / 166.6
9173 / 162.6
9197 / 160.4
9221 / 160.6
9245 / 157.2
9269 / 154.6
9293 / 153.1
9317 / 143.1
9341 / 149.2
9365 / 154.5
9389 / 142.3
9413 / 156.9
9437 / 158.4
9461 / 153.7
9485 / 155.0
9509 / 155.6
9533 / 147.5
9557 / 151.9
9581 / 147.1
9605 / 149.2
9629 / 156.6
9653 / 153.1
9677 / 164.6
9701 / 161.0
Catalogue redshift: 0.208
